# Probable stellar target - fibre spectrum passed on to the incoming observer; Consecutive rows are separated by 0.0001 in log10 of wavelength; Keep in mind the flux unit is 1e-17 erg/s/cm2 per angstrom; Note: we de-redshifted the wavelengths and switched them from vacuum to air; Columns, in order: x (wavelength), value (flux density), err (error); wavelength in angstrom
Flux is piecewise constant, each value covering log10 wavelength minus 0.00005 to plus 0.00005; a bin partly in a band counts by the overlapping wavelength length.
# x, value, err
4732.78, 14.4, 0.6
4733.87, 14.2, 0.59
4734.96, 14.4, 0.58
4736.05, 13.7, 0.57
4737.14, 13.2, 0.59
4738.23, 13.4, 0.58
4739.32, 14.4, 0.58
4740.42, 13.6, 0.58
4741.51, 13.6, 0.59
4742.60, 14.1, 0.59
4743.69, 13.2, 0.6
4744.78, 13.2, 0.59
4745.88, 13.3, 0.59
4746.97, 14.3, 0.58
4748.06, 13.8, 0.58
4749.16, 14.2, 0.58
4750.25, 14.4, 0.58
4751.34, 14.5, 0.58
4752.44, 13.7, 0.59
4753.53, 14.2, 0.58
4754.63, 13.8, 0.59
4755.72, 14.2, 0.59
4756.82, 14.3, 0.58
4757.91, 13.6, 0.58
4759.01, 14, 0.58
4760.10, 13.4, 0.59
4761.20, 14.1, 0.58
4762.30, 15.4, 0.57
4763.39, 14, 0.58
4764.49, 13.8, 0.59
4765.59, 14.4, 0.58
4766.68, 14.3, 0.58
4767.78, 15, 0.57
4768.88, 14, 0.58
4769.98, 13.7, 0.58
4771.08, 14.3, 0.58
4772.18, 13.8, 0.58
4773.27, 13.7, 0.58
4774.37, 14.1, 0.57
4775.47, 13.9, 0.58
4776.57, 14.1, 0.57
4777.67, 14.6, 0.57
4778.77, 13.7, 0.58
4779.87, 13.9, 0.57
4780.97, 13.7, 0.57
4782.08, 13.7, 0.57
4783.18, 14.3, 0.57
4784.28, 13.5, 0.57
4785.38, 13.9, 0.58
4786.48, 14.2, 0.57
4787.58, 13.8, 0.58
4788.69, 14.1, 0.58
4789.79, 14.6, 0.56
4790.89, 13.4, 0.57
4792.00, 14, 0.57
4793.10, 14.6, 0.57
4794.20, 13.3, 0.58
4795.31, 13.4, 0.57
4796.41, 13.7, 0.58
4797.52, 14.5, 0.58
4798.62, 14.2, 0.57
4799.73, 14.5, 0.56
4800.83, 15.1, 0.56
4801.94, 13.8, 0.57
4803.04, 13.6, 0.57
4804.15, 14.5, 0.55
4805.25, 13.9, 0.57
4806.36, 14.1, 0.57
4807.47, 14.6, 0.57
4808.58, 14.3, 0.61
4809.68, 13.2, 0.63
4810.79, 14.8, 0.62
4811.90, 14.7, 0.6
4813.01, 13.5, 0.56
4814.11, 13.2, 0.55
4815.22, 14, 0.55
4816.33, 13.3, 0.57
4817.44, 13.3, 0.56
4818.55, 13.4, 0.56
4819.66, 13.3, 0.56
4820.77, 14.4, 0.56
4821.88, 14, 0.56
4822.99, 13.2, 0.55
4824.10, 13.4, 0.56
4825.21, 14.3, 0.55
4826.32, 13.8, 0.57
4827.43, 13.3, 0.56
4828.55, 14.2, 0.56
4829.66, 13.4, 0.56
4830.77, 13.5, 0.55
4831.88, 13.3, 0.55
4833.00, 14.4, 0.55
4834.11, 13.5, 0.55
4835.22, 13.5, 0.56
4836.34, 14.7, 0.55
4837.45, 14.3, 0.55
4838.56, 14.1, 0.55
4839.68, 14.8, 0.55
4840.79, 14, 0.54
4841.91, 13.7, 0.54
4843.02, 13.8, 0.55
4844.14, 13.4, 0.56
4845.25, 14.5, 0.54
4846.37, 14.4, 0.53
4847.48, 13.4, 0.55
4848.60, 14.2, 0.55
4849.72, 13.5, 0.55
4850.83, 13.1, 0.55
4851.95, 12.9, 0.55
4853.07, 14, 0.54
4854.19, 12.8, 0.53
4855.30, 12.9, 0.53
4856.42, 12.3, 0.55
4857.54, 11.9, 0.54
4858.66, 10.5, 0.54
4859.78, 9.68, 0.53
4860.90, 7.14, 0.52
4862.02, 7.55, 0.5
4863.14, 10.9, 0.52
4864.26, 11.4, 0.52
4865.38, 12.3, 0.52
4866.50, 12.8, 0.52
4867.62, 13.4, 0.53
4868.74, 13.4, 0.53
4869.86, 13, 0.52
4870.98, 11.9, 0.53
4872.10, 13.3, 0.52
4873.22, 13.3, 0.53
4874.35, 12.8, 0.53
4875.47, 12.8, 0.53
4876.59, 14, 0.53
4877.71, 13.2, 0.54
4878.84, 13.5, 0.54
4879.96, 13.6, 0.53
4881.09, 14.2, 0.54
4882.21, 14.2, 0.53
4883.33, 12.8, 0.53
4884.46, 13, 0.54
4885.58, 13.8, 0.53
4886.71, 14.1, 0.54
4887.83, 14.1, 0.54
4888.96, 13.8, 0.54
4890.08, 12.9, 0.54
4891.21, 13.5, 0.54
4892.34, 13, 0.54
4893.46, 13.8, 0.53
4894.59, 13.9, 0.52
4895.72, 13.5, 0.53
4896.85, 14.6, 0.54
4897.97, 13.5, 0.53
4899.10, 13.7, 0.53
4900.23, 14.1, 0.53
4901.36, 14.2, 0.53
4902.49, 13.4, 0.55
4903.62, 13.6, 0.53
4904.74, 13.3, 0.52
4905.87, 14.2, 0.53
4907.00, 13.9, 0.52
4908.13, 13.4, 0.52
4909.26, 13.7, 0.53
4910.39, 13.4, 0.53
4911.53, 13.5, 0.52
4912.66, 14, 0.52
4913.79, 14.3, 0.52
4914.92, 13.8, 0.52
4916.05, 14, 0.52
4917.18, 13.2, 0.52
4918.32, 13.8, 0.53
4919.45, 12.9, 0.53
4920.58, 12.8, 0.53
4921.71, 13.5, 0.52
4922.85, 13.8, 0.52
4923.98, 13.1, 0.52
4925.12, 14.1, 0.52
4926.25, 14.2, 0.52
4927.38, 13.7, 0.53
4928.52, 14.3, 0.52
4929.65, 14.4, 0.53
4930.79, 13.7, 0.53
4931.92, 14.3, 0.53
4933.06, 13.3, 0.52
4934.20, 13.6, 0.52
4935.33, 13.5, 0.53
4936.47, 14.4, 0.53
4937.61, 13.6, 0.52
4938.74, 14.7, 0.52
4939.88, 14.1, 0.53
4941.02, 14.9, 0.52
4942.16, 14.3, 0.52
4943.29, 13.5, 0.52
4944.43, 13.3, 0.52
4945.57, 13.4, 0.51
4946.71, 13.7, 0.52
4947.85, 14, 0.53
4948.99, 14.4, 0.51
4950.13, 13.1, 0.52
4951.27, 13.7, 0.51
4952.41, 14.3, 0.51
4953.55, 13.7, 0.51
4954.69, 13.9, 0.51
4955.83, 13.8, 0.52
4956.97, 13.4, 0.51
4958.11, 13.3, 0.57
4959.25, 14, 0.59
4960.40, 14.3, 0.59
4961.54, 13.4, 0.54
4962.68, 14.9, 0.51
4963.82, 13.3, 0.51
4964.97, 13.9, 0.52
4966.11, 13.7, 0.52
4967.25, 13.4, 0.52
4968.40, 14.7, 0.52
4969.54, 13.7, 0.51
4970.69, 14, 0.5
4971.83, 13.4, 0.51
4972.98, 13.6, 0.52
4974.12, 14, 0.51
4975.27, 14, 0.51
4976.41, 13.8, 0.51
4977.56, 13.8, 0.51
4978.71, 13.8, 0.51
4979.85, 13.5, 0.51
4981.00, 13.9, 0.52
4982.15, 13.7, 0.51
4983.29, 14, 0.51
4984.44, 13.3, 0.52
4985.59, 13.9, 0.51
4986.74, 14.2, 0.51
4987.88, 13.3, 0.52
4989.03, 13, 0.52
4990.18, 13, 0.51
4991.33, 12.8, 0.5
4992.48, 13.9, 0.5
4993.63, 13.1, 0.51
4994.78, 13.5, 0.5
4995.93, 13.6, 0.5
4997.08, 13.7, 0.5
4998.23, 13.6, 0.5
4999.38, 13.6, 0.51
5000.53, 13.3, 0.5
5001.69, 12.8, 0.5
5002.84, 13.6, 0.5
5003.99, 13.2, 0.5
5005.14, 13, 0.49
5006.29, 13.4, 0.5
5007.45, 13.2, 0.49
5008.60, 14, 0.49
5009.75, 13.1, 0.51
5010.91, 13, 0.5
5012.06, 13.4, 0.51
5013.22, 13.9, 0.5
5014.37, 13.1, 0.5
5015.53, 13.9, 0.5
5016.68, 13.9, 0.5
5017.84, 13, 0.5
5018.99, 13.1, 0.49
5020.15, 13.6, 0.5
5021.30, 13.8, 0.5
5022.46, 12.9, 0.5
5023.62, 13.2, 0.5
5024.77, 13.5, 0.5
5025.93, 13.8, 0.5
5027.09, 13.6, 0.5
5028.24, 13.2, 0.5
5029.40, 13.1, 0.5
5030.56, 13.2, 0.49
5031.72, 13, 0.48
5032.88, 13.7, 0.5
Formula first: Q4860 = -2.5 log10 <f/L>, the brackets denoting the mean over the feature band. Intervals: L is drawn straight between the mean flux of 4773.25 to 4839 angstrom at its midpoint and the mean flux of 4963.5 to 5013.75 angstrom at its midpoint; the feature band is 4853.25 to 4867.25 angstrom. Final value 0.23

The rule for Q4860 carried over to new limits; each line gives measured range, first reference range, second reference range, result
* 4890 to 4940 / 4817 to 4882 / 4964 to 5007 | -0.03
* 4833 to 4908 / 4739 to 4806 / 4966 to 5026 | 0.05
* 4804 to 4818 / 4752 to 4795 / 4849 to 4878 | -0.05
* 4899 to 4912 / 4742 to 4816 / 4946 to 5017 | 0.01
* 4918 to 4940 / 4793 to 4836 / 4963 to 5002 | -0.01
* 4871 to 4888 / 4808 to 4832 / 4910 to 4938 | 0.02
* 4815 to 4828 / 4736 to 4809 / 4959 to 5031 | 0.02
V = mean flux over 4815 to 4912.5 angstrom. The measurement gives 13.3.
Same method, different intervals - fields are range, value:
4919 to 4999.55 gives 13.7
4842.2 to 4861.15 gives 12.7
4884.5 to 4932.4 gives 13.7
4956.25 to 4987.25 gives 13.8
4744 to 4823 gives 14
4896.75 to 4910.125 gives 13.8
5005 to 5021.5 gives 13.4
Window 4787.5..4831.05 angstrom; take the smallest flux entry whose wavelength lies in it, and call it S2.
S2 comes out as 13.2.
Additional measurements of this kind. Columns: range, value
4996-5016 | 12.8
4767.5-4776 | 13.7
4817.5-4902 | 7.14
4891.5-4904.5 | 13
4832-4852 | 12.9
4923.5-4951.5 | 13.1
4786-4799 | 13.3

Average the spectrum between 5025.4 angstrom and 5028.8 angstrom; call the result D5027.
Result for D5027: 13.6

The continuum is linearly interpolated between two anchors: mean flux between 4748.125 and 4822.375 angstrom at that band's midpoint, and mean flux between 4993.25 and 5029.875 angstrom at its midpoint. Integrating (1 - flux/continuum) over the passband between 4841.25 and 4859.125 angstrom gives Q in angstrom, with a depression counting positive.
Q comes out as 0.80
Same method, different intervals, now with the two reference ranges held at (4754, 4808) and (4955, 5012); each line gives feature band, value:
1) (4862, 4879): 1.54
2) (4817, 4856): 0.57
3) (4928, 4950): -0.40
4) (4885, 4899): 0.10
